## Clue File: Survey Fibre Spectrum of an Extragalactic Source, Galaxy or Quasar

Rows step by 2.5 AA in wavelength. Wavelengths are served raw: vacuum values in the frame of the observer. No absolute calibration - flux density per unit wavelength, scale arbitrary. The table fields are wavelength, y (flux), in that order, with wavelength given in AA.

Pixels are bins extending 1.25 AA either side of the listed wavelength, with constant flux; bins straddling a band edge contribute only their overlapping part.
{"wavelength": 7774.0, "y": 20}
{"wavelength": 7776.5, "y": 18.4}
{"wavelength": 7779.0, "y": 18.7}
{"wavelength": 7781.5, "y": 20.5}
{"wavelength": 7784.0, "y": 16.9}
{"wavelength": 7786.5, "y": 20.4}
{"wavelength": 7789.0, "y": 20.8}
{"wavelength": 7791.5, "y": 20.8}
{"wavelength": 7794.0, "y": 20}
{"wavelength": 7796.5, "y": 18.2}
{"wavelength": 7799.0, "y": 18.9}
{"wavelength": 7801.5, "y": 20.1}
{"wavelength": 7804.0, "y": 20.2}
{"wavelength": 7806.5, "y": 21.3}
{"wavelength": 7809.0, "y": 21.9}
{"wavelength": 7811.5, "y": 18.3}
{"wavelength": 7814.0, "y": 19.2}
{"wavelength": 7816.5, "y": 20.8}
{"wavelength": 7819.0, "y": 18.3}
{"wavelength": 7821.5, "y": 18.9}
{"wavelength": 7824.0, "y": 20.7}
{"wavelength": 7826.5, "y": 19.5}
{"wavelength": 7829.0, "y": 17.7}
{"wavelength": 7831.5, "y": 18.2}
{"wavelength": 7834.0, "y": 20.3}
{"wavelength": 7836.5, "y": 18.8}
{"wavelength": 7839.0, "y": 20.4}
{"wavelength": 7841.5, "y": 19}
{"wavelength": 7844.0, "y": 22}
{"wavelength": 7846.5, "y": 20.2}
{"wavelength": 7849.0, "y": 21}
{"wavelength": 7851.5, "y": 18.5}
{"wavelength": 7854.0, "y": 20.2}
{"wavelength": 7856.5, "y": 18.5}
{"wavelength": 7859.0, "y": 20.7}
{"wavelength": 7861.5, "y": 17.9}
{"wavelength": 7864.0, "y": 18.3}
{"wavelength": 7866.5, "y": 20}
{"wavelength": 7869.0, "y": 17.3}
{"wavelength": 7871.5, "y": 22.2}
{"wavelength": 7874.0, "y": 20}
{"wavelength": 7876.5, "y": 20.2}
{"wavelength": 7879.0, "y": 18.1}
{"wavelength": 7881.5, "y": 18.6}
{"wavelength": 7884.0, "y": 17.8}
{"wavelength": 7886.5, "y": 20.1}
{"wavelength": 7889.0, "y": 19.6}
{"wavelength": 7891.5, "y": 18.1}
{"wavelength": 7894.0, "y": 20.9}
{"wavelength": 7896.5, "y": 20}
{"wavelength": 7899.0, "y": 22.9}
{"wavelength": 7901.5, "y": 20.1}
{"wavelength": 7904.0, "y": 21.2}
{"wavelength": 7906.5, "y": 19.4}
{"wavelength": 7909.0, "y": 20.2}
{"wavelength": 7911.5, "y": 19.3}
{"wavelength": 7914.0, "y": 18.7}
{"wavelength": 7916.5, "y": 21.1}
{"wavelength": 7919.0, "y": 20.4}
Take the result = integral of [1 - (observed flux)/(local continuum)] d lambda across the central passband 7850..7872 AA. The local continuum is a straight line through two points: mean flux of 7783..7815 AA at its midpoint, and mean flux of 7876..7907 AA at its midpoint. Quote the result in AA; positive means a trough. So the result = 0.6 AA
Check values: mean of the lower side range 19.8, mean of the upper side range 19.8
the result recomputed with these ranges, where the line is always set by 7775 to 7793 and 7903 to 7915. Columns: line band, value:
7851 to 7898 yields 0.8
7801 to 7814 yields -0.5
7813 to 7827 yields 0.0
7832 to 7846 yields -0.3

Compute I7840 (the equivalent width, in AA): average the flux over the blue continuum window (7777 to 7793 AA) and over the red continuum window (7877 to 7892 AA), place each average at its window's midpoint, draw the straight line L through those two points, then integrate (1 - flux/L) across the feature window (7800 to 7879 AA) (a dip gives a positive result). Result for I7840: -2.0 AA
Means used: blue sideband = 19.6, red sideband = 18.8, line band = 19.7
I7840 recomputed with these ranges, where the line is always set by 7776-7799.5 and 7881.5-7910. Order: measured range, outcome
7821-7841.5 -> 0.3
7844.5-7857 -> -0.1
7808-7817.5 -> -0.2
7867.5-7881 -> 0.2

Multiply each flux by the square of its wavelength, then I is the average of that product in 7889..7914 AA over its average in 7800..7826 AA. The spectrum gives 1.0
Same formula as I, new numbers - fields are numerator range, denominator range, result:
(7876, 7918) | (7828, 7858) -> 1.02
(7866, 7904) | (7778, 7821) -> 1.02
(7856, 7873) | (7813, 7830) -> 1.01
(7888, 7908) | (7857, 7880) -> 1.05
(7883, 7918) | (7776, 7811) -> 1.04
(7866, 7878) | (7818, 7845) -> 1.04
